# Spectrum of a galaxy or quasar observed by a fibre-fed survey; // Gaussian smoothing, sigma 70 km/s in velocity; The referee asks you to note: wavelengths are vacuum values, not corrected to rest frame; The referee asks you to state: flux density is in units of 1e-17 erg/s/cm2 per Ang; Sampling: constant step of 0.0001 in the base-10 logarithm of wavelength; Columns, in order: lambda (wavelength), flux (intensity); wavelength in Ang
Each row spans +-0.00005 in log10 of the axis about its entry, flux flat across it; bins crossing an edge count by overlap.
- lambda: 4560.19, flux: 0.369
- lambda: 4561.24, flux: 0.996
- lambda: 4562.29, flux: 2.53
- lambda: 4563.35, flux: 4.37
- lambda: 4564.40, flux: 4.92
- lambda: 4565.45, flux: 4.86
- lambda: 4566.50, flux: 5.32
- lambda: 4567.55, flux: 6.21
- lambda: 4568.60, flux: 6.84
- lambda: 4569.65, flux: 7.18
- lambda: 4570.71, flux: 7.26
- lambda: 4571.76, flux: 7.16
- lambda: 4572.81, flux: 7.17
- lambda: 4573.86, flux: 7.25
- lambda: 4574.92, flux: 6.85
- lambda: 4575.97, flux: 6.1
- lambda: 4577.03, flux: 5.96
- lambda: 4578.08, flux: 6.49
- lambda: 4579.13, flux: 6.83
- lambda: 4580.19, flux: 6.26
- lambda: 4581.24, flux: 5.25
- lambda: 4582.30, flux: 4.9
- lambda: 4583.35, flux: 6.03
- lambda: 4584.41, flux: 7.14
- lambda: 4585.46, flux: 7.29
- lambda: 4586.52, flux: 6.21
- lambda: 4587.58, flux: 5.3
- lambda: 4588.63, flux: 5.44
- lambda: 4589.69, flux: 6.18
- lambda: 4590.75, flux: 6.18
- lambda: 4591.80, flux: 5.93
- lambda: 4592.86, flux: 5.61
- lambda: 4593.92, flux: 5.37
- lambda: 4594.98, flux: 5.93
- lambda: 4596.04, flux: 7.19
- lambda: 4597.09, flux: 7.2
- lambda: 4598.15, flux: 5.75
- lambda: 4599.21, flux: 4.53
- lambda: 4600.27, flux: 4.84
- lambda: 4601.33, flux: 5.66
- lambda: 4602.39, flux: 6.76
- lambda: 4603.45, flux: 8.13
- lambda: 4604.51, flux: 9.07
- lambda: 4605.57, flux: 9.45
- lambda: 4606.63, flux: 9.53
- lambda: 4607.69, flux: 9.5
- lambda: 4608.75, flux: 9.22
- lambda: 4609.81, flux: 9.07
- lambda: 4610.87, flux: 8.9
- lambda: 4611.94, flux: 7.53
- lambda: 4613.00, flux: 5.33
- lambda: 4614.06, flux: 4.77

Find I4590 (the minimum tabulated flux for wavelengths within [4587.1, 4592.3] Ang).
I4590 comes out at 5.3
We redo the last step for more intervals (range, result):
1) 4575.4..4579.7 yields 5.96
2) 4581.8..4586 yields 4.9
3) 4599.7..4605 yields 4.84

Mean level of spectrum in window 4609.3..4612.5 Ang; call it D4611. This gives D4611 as 8.45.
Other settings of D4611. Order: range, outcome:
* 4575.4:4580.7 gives 6.33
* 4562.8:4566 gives 4.7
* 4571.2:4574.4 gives 7.2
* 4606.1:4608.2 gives 9.52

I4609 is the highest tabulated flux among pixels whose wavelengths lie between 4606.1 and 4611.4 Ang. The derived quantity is 9.53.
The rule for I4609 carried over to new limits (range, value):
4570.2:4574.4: 7.26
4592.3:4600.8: 7.2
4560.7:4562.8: 2.53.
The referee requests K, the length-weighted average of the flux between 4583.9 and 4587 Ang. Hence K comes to 6.89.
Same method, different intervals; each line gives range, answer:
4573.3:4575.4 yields 7.04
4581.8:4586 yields 6.35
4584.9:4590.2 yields 6.09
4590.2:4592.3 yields 6.07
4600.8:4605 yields 7.39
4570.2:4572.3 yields 7.23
